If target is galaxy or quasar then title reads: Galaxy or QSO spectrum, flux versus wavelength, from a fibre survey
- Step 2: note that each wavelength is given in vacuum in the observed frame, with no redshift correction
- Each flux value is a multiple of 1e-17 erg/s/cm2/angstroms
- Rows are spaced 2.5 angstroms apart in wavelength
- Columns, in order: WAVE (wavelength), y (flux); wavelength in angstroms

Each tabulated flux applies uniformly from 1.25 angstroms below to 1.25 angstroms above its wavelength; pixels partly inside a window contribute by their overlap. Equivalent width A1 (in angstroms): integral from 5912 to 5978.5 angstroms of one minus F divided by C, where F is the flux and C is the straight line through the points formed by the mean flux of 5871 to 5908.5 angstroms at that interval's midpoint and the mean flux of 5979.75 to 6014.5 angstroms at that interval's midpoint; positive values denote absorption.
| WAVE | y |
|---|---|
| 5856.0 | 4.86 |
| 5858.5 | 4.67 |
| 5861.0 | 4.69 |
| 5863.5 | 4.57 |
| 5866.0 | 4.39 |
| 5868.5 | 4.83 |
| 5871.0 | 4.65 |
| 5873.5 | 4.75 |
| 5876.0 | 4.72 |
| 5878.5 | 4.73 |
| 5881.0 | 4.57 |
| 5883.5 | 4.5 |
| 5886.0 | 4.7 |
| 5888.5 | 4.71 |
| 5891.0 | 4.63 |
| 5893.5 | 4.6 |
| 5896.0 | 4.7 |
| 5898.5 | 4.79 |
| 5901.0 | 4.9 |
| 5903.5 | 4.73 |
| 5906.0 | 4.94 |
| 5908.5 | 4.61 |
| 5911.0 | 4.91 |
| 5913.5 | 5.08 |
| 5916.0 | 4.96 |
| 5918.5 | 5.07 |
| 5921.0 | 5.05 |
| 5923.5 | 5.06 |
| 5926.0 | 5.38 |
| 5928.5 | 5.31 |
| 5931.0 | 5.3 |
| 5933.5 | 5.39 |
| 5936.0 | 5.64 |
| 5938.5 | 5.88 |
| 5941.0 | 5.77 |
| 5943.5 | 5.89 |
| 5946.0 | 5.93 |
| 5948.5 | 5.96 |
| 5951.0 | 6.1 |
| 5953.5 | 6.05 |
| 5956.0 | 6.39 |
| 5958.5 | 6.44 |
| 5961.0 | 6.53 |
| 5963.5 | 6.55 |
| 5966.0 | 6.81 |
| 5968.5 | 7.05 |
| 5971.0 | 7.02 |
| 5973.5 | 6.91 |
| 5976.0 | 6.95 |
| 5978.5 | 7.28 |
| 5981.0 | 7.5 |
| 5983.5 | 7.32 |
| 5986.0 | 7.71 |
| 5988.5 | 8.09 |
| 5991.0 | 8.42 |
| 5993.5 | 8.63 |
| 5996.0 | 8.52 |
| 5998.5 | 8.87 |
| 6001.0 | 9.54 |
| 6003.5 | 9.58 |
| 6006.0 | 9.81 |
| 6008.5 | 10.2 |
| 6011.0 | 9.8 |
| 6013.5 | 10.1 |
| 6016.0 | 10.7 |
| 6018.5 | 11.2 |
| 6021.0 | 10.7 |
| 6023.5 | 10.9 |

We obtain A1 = 8.7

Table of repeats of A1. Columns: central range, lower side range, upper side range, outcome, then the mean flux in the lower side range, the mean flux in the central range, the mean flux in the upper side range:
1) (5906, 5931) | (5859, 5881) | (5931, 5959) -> 1.9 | 4.66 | 5.05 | 5.91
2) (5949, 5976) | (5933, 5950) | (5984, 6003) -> 1.2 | 5.8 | 6.58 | 8.53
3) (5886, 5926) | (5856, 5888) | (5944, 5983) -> 3.9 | 4.66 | 4.86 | 6.63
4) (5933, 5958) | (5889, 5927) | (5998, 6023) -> 3.2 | 4.89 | 5.93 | 10.1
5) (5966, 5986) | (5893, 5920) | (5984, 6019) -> 2.3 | 4.85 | 7.16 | 9.29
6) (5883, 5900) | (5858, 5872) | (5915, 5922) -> 0.5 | 4.63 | 4.67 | 5.03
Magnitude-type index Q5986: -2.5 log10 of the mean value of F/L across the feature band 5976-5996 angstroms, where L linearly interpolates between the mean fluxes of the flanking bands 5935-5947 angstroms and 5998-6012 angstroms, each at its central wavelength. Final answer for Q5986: 0.09 mag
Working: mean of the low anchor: 5.82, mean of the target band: 7.84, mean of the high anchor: 9.67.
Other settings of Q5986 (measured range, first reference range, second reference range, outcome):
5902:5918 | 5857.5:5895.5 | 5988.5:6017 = 0.21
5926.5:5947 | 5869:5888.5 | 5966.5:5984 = 0.10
